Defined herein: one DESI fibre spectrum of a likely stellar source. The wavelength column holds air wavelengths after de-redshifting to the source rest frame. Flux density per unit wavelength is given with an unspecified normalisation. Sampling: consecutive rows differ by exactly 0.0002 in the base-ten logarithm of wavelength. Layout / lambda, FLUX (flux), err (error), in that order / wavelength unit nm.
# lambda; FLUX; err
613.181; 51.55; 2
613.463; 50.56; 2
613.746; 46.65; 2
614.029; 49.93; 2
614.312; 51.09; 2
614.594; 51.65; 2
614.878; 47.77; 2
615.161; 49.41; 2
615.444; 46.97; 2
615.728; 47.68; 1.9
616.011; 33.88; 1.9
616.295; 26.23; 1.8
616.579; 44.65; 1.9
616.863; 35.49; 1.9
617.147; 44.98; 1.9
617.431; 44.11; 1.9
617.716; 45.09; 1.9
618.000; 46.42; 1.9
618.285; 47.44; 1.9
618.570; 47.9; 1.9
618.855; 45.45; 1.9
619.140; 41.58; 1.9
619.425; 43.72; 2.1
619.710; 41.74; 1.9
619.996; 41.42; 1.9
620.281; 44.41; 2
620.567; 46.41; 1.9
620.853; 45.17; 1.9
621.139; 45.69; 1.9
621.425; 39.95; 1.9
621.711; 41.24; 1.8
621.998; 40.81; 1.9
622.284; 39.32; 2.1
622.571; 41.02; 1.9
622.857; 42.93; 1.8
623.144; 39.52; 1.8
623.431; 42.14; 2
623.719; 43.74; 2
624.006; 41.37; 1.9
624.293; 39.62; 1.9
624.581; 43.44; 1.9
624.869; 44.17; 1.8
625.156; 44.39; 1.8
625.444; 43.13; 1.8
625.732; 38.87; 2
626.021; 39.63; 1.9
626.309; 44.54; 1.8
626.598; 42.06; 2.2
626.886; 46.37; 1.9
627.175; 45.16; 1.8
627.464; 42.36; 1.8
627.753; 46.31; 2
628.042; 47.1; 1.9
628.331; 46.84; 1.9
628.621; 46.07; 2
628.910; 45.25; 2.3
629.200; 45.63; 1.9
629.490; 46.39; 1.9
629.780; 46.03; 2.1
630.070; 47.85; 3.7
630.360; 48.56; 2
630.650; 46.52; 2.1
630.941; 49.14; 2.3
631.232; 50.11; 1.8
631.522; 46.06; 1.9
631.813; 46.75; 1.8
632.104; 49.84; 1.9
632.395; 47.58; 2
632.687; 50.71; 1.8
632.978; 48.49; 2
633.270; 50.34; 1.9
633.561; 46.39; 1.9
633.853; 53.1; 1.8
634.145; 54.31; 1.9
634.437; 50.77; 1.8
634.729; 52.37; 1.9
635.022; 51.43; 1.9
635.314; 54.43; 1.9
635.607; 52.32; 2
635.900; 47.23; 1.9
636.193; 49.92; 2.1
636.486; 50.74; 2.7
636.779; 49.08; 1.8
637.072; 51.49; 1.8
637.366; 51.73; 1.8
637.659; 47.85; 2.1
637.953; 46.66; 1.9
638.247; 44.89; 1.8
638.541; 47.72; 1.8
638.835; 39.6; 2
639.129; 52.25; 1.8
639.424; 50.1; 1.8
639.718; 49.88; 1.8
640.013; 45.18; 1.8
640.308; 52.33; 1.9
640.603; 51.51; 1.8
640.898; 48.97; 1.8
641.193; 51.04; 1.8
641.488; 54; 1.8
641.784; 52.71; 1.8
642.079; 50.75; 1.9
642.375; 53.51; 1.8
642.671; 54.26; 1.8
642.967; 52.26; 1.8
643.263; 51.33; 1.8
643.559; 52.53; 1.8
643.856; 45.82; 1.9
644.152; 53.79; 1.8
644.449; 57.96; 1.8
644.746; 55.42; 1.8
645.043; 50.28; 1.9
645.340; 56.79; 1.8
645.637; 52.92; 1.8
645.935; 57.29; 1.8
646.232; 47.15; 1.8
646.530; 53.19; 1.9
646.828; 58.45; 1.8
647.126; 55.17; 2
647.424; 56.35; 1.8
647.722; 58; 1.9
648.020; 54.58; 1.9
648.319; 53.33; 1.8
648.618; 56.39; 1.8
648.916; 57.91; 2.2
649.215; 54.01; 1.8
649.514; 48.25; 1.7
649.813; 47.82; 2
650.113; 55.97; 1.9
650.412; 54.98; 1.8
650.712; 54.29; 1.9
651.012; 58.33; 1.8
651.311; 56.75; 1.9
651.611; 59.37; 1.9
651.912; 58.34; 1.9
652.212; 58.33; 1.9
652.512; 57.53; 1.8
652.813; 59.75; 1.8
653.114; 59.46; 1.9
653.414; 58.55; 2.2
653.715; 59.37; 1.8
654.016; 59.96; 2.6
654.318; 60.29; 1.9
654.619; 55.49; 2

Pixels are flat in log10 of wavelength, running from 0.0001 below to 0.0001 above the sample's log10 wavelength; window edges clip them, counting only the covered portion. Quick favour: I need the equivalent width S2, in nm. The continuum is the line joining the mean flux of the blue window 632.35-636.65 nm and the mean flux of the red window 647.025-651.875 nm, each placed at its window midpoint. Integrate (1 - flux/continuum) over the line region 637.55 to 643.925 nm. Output 0.33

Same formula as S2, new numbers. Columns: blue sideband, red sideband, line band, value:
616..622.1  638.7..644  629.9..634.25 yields -0.16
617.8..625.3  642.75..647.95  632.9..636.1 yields -0.14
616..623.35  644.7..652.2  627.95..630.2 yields 0.00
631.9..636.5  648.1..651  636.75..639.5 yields 0.18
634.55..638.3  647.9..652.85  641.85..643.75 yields 0.01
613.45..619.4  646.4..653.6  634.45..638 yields 0.06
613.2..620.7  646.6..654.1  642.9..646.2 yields 0.08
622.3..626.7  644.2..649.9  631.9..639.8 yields -0.25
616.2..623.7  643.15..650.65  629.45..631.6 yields -0.03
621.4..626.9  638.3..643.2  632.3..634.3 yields -0.16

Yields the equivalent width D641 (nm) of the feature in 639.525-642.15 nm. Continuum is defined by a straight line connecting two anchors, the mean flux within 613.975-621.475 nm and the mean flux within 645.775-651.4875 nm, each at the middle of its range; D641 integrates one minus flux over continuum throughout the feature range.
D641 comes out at 0.07 nm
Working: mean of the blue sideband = 44.3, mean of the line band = 50.7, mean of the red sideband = 54.7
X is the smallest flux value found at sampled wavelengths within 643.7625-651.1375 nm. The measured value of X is 45.82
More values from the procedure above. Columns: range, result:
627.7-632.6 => 45.25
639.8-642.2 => 45.18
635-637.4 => 47.23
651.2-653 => 56.75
